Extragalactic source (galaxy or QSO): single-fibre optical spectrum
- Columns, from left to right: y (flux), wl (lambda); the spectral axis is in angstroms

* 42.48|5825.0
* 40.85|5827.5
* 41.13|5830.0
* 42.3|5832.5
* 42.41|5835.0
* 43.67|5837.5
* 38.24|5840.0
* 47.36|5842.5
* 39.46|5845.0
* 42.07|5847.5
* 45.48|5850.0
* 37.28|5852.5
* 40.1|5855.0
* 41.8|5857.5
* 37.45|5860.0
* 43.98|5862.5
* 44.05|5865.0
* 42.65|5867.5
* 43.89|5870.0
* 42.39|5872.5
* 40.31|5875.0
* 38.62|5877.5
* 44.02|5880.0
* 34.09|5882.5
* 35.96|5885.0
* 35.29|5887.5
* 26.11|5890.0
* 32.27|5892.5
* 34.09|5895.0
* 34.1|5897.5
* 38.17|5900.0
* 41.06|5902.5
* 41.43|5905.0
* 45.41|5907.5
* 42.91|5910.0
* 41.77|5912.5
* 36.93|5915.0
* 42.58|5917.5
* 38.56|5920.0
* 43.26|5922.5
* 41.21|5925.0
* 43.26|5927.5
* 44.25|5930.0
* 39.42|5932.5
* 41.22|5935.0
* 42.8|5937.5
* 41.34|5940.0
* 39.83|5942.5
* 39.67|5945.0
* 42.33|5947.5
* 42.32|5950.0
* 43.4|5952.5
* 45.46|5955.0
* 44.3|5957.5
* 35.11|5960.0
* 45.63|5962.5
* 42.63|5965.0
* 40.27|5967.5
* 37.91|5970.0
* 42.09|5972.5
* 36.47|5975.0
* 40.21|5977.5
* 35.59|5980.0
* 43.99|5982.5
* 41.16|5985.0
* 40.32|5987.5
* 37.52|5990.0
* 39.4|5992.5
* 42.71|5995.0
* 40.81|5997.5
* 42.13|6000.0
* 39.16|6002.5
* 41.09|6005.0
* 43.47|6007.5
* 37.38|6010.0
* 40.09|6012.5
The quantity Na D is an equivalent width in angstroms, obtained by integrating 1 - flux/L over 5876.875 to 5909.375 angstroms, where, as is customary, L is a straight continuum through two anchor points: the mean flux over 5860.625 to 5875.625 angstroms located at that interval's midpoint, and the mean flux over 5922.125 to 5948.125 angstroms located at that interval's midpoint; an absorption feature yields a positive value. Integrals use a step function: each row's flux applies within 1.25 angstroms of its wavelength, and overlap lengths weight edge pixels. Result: 4.0 angstroms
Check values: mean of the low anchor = 42.8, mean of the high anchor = 41.6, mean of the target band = 37.1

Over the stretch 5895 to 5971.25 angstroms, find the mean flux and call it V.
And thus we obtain 41.2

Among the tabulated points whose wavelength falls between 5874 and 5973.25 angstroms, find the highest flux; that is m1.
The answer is 45.63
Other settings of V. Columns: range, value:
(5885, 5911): 37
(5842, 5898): 39.2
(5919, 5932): 42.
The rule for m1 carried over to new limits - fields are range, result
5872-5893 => 44.02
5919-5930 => 44.25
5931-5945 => 42.8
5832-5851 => 47.36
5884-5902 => 38.17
